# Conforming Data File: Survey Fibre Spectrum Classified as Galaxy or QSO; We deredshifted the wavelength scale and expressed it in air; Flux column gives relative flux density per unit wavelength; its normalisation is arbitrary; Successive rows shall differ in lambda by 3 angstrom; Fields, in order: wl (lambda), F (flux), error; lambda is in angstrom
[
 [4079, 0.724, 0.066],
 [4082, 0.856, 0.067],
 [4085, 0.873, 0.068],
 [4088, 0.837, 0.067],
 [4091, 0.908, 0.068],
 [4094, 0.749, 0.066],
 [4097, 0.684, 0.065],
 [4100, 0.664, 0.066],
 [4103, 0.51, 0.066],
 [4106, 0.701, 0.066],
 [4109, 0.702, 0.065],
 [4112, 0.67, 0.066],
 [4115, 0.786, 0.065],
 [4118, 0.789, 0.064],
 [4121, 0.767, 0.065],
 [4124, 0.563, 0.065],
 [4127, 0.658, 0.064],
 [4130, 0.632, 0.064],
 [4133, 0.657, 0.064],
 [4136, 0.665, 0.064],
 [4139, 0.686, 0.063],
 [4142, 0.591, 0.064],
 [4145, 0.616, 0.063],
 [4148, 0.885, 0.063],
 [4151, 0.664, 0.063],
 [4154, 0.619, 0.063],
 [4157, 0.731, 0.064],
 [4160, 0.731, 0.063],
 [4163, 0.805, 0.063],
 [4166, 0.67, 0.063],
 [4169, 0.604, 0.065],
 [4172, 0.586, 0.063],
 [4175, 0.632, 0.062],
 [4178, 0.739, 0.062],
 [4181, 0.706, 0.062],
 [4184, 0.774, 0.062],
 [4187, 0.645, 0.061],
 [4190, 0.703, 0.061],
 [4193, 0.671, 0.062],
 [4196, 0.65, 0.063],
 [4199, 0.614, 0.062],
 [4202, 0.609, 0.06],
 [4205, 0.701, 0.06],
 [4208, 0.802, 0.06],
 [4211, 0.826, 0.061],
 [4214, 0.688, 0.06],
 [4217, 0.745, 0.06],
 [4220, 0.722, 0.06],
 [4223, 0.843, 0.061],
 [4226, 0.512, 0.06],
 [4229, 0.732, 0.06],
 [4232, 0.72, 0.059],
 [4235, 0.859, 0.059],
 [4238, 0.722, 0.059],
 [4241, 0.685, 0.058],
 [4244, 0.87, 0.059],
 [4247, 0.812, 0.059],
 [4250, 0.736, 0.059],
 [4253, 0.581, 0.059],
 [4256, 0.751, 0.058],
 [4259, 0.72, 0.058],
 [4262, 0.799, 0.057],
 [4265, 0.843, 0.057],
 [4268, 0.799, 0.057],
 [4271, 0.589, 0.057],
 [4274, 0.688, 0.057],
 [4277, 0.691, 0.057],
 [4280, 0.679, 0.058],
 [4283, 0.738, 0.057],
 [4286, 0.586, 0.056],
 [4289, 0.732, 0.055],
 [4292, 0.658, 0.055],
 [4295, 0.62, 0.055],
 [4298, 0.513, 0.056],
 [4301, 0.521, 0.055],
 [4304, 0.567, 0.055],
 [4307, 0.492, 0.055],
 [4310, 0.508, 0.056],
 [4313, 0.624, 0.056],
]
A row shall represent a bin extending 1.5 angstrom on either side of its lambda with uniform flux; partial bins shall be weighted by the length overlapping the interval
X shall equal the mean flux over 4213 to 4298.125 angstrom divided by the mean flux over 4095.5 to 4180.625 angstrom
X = 1.05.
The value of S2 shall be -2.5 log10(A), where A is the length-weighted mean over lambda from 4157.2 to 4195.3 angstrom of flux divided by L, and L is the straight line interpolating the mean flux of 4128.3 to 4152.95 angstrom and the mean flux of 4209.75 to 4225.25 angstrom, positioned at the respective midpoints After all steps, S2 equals 0.03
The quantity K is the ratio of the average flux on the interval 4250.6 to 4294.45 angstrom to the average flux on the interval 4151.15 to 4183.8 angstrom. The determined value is 1.03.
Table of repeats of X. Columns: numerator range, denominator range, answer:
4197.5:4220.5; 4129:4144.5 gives 1.11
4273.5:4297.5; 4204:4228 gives 0.91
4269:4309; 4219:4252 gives 0.84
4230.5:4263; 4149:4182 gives 1.10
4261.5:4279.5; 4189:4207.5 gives 1.10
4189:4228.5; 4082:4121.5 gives 0.94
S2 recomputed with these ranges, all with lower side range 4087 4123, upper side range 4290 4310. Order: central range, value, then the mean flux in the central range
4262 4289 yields -0.21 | 0.709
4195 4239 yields -0.14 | 0.717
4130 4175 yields 0.02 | 0.676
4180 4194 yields -0.07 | 0.701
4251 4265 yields -0.21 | 0.728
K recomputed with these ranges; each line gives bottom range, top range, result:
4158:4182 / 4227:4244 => 1.09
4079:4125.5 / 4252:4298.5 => 0.94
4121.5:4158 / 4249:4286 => 1.07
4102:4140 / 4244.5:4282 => 1.07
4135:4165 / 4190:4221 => 1.00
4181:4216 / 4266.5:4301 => 0.94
